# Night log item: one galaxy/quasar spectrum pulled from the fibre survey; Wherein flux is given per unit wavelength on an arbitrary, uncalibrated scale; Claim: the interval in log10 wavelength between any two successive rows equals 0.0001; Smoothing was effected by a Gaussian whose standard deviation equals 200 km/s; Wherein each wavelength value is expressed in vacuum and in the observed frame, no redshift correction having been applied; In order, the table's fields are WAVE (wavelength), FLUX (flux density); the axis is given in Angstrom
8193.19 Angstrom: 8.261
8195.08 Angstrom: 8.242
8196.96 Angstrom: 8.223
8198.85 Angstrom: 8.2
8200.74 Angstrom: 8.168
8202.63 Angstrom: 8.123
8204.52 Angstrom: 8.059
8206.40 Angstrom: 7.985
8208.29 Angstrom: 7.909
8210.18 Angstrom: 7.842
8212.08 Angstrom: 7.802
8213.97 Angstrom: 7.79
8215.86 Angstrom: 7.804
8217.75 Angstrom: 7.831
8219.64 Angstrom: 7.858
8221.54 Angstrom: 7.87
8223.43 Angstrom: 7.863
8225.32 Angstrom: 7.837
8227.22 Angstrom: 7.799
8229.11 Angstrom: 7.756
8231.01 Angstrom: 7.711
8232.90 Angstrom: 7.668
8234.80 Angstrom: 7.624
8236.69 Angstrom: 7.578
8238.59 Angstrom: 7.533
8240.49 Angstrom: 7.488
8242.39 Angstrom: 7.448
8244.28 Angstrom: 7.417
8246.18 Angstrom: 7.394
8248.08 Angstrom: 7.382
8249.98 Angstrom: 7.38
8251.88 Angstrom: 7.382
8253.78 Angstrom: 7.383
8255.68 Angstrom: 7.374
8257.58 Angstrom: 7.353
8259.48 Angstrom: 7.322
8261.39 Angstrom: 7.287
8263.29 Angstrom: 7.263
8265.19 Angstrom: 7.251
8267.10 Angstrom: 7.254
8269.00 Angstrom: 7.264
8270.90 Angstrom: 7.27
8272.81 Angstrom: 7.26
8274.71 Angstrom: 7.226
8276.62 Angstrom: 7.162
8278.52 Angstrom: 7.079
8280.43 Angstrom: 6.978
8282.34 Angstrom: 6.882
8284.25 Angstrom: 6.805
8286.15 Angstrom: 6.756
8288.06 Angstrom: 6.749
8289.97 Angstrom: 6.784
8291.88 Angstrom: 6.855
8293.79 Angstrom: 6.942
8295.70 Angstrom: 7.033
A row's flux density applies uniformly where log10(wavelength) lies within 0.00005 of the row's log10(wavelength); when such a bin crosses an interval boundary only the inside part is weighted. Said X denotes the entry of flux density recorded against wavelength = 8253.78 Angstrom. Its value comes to 7.383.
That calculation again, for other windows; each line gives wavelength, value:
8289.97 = 6.784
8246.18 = 7.394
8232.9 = 7.668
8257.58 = 7.353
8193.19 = 8.261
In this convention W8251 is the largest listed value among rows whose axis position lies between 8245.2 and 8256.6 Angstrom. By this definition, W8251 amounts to 7.394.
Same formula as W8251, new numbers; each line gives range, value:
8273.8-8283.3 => 7.226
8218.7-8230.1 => 7.87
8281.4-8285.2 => 6.882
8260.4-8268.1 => 7.287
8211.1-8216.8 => 7.804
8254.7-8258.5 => 7.374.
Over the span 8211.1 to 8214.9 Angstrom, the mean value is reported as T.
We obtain 7.78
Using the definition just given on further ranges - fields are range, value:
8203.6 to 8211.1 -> 7.96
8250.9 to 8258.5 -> 7.38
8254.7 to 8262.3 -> 7.33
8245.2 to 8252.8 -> 7.38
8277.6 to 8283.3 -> 6.97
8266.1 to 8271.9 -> 7.26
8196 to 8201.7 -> 8.2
